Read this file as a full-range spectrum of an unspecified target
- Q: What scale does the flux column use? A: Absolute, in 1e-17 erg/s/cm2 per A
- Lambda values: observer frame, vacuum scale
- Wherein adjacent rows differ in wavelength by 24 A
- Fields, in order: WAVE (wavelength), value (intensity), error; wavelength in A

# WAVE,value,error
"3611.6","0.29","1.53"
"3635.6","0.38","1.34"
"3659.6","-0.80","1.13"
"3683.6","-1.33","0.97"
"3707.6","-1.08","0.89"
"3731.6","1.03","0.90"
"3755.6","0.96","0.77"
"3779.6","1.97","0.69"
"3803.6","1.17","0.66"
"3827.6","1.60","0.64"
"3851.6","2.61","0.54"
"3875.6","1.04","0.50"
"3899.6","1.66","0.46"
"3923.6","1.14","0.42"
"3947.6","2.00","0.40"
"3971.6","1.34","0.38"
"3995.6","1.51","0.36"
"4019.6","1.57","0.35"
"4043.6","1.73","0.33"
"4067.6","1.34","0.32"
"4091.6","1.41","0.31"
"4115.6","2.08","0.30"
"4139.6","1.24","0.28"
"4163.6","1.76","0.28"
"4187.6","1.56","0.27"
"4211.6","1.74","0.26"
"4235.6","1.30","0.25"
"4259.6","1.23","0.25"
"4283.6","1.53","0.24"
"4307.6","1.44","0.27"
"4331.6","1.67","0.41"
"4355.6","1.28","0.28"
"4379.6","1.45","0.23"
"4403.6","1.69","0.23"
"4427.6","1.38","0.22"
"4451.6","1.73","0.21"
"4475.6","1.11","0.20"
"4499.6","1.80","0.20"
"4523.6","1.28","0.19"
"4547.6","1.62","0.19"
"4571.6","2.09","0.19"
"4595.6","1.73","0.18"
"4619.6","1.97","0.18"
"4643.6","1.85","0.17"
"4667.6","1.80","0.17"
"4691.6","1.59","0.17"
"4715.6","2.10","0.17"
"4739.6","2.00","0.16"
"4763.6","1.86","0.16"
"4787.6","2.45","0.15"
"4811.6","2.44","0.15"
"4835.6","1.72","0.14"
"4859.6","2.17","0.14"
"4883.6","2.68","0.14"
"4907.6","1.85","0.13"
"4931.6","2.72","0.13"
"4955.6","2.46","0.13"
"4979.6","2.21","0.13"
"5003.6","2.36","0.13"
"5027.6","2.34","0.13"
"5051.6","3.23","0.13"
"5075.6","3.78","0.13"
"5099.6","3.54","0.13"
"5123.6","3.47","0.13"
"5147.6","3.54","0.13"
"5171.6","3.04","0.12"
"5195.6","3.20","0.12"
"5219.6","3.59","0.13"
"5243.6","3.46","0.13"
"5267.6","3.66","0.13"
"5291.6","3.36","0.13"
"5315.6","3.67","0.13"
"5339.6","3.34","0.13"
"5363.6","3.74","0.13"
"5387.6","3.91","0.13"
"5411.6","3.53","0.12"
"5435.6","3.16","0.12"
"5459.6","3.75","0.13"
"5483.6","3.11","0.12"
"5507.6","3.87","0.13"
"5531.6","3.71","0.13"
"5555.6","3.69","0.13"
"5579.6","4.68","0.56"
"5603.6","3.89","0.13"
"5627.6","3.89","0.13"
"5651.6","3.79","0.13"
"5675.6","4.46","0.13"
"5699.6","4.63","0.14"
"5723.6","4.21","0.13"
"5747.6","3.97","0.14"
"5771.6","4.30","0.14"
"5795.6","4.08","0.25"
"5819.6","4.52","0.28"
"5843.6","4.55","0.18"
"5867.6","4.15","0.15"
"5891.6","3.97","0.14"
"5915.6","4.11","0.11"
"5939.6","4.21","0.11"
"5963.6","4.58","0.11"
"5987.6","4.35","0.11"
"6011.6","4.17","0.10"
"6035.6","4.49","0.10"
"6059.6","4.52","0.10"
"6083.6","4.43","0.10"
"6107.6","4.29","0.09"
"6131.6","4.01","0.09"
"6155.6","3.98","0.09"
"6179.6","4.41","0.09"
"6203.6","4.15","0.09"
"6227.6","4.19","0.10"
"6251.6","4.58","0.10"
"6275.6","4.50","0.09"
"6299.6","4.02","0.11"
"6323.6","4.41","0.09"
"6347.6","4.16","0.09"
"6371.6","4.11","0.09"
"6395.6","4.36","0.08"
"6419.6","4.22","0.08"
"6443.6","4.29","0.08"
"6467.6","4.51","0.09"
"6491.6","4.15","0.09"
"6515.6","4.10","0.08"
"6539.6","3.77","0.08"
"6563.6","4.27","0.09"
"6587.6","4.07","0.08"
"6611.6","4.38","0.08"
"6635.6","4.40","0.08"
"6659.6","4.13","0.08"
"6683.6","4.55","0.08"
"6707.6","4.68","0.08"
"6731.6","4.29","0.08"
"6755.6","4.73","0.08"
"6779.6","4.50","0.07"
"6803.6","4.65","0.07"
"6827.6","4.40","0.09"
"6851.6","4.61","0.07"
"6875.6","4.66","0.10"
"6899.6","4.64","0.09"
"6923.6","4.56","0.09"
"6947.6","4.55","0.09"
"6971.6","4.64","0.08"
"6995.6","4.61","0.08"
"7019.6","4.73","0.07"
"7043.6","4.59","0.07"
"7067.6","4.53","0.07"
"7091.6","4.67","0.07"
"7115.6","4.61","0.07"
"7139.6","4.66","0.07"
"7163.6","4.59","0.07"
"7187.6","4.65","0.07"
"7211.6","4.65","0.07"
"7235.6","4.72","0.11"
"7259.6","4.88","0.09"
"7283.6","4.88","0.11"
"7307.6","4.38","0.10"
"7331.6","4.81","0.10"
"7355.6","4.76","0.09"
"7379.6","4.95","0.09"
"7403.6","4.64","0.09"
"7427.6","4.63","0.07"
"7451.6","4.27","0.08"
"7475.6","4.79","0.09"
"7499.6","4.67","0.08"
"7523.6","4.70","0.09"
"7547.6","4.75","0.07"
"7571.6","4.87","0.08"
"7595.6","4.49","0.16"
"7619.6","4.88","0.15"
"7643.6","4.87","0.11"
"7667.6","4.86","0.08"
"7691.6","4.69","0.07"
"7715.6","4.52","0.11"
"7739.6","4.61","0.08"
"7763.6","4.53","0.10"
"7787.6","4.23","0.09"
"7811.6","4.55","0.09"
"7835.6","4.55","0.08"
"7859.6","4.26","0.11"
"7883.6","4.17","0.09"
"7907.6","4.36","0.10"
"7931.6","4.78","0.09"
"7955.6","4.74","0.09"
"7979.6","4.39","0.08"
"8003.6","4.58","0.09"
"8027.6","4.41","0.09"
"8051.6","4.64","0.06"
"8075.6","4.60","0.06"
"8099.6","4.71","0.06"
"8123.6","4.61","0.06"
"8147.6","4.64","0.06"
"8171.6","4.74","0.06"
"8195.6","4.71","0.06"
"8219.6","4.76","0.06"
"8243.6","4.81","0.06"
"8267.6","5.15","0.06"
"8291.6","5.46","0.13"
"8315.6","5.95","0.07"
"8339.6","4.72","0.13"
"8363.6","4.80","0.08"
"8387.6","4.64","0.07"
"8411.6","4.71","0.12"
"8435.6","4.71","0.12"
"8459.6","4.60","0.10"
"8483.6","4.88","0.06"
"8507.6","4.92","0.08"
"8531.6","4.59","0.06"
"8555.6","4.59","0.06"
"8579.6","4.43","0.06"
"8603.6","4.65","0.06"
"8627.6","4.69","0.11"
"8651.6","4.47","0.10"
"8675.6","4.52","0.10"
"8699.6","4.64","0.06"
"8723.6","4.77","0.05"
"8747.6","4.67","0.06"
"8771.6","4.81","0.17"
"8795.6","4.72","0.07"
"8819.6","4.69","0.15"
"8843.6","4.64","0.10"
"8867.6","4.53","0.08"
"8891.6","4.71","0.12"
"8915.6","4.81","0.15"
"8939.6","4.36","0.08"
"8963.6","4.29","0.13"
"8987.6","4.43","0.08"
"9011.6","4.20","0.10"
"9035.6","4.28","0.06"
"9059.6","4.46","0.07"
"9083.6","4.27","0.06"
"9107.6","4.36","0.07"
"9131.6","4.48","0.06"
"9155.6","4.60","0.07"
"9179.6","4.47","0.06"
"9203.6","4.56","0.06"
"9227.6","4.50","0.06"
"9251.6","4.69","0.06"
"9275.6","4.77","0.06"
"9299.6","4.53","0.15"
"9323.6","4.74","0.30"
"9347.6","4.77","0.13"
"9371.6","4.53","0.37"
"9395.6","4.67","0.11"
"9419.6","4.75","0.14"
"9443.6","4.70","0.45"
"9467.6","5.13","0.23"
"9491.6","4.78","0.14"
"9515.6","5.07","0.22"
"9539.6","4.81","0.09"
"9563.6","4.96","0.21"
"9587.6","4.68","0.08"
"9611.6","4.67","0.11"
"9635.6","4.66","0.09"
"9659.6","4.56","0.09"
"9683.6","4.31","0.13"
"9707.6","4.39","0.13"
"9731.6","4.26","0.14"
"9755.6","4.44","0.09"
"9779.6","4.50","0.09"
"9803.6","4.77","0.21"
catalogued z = 0.263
